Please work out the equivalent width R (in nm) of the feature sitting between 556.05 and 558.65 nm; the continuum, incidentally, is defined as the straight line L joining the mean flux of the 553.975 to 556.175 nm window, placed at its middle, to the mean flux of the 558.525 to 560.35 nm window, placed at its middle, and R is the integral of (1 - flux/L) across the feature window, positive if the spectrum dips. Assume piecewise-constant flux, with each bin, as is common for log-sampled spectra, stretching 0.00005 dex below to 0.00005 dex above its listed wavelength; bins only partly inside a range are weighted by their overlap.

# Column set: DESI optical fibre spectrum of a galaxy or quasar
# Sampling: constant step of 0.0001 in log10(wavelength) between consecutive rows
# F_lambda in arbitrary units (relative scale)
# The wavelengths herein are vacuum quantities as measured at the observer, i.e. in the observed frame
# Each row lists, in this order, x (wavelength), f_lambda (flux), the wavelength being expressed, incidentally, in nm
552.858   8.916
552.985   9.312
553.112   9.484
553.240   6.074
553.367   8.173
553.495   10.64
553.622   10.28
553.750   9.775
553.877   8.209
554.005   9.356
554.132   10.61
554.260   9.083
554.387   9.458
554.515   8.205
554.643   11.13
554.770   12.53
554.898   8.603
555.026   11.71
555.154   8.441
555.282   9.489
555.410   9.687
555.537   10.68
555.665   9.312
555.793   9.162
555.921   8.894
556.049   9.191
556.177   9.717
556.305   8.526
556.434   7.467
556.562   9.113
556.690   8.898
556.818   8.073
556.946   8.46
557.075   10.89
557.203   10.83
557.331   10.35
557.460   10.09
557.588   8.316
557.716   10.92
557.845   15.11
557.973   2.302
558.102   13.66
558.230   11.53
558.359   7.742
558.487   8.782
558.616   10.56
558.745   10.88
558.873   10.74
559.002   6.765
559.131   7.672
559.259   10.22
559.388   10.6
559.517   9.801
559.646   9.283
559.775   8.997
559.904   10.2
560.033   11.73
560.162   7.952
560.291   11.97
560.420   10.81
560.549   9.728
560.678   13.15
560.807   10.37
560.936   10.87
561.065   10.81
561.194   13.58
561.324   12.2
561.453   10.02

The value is 0.06 nm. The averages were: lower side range 9.75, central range 9.55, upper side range 9.79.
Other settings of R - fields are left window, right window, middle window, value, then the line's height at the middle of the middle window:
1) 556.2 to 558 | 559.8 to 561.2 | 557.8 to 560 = 0.104 nm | 10.2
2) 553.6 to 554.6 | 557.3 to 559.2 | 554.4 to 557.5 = -0.015 nm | 9.51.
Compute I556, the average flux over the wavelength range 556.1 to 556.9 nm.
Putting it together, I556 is 8.64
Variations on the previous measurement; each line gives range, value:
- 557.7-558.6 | 9.98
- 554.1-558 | 9.58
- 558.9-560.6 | 9.69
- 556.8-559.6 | 9.76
